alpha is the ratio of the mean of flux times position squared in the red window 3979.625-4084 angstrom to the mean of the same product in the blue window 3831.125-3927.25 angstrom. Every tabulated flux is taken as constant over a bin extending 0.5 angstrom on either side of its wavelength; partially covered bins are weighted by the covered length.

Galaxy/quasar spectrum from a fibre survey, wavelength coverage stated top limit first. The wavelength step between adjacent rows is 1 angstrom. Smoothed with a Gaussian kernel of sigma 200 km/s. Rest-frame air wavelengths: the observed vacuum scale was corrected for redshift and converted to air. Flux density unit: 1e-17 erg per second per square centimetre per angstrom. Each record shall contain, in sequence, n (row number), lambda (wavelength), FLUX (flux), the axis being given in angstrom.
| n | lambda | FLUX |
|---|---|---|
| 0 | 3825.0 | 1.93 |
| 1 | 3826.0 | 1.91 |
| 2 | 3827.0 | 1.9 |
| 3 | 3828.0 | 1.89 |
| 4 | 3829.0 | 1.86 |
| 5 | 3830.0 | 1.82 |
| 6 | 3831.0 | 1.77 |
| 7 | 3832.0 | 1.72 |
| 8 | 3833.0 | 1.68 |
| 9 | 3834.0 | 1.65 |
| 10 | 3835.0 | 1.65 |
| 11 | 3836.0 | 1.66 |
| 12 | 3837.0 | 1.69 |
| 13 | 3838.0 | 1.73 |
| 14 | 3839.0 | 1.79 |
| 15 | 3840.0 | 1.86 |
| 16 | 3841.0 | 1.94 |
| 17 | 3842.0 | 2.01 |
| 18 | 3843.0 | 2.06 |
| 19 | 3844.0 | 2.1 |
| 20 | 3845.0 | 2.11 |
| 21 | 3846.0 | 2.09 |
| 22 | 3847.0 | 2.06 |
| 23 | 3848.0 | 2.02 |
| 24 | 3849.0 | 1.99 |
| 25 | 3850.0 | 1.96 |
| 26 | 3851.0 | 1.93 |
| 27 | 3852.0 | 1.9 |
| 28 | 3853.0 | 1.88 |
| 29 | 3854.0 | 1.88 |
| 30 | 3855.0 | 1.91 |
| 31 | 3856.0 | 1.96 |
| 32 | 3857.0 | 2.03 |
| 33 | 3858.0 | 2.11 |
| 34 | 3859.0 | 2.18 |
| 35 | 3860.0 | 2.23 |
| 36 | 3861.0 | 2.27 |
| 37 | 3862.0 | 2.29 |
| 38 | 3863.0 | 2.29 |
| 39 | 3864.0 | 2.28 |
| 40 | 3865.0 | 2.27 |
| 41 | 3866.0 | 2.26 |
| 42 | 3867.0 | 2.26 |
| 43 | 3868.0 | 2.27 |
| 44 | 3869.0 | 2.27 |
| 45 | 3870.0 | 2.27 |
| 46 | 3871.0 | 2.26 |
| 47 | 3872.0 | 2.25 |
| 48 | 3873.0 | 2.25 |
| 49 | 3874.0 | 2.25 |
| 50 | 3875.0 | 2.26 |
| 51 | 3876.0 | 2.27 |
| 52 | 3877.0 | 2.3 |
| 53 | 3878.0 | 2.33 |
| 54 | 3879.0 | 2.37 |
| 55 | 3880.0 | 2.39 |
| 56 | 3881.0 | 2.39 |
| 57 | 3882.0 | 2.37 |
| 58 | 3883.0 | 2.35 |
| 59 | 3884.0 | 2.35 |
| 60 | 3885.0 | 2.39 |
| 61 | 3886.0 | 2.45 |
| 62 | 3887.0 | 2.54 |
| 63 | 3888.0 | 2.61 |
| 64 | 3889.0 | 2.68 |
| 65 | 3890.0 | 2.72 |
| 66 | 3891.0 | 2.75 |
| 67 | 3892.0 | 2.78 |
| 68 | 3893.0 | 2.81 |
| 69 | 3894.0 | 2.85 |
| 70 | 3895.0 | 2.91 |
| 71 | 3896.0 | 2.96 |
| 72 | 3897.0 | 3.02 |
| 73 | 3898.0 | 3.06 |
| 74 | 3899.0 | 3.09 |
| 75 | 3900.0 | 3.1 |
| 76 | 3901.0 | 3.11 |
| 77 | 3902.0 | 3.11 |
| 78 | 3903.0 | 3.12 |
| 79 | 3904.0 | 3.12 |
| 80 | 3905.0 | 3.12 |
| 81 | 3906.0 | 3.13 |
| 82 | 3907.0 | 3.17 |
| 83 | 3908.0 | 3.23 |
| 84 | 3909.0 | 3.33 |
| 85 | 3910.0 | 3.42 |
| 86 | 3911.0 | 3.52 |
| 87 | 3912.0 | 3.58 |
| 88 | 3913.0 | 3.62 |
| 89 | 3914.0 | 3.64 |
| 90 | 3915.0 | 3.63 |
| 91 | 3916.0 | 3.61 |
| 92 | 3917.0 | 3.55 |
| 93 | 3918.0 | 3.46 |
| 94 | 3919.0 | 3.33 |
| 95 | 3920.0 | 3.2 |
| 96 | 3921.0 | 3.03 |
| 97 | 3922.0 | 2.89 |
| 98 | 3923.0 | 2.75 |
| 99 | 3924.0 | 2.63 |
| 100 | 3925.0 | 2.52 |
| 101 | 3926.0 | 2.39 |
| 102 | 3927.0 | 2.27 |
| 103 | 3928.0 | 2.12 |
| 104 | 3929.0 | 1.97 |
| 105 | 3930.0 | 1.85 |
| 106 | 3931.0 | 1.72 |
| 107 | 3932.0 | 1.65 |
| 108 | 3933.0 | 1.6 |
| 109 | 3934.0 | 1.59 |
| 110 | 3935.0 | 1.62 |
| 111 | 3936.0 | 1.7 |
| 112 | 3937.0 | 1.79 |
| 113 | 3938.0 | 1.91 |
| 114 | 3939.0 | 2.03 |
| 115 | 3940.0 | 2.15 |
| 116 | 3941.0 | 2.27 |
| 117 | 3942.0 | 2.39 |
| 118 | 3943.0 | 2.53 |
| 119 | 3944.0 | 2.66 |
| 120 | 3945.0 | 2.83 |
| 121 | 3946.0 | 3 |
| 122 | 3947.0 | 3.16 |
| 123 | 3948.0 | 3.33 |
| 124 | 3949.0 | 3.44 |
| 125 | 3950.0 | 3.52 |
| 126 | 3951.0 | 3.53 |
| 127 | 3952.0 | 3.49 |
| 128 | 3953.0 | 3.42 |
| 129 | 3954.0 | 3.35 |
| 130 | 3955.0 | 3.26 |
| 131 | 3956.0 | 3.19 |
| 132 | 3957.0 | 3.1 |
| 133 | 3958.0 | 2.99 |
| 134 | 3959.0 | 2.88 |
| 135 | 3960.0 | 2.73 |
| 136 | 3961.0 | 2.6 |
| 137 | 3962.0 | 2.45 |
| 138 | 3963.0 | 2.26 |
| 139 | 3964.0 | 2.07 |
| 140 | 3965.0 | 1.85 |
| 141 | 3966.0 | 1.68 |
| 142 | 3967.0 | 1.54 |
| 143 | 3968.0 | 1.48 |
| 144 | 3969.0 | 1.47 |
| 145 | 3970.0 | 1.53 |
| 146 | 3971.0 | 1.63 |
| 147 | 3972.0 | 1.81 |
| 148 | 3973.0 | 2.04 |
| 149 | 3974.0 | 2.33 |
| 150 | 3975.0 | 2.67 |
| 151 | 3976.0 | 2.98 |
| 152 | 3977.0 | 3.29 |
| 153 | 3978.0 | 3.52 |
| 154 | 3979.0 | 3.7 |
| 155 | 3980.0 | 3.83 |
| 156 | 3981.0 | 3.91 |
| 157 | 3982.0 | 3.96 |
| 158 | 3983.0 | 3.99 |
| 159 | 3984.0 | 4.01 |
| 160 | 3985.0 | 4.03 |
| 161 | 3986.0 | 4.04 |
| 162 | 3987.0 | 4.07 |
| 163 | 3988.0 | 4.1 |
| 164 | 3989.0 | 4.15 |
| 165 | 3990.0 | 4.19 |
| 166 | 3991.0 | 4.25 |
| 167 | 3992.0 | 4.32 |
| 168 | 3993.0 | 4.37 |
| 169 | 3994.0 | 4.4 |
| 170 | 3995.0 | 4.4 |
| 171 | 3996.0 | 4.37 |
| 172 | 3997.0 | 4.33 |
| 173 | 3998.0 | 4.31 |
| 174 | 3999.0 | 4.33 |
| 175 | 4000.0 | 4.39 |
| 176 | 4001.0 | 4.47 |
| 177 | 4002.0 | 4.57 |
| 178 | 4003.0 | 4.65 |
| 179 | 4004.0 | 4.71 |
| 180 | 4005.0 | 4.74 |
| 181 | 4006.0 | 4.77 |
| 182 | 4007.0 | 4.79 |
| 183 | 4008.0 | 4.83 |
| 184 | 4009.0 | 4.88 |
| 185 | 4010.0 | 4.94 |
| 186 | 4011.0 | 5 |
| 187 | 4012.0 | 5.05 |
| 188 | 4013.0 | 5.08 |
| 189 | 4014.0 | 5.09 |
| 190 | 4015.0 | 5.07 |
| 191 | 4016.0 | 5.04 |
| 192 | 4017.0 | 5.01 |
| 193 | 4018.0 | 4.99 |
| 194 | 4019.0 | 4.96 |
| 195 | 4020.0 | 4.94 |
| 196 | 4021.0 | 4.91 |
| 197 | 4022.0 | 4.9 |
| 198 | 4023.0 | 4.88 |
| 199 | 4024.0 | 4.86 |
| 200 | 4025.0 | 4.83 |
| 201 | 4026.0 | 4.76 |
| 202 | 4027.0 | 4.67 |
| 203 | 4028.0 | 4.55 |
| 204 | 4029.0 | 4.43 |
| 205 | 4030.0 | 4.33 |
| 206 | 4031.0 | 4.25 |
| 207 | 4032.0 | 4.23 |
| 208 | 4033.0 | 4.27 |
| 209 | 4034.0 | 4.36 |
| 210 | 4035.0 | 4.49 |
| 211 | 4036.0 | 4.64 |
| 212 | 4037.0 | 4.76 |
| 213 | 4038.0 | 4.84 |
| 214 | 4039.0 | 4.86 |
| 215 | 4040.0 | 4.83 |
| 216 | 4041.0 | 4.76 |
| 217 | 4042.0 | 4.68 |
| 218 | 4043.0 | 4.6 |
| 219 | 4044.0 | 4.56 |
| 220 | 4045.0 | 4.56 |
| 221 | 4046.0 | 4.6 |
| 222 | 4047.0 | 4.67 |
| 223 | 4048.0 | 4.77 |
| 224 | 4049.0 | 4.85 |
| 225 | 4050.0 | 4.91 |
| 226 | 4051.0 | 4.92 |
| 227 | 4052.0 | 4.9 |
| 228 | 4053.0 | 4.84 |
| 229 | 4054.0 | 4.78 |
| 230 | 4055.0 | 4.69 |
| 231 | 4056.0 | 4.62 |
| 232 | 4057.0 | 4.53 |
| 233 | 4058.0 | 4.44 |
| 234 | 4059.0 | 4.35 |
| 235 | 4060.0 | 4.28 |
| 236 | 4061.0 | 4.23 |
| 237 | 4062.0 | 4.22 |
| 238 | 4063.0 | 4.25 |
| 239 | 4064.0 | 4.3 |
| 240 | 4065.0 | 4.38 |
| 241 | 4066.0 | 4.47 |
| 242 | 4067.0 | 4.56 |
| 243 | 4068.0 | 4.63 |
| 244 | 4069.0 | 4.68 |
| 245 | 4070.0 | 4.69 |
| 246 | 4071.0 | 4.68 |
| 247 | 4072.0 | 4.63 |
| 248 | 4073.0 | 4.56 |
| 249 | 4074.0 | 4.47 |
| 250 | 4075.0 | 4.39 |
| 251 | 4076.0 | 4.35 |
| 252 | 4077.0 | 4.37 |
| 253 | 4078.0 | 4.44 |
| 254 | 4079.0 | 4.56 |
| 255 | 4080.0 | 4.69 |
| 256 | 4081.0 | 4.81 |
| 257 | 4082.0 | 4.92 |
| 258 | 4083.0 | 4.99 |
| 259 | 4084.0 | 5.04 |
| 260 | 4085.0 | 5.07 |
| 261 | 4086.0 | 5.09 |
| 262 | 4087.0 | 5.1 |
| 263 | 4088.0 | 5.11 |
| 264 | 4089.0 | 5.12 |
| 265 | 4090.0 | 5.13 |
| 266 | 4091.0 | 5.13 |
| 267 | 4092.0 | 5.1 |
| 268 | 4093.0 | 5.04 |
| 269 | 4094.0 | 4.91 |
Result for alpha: 2.0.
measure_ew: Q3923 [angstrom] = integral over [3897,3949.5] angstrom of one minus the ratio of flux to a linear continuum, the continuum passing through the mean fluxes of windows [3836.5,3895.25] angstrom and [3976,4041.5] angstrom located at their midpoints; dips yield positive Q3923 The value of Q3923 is 5.5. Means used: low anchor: 2.23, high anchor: 4.5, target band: 2.77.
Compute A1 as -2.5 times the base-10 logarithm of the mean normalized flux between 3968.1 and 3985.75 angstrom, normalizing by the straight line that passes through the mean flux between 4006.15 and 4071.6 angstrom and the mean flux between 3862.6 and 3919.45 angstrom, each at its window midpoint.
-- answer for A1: 0.30 mag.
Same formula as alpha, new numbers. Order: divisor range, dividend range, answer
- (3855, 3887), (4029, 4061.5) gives 2.21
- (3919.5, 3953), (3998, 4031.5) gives 2.00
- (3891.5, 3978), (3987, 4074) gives 1.79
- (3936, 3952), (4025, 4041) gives 1.77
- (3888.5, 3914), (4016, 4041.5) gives 1.61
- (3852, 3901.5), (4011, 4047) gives 2.11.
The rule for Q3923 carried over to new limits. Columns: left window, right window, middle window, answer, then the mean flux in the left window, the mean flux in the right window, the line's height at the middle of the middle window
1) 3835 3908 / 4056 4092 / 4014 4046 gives -4.3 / 2.37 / 4.65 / 4.16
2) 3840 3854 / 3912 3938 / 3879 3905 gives -4.8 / 1.99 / 2.57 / 2.33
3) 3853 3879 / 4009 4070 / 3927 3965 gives 9.4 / 2.2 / 4.68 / 3.35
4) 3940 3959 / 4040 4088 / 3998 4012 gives -3.2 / 3.05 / 4.64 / 3.82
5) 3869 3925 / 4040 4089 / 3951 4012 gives 4.2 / 2.86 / 4.65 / 3.76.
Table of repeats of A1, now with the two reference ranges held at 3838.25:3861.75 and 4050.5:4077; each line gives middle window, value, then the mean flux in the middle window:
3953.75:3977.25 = 0.382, 2.36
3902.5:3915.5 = -0.233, 3.36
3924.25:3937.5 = 0.469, 1.92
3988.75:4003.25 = -0.170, 4.37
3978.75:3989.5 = -0.113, 3.99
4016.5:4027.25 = -0.208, 4.89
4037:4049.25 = -0.103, 4.71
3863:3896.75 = -0.036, 2.45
